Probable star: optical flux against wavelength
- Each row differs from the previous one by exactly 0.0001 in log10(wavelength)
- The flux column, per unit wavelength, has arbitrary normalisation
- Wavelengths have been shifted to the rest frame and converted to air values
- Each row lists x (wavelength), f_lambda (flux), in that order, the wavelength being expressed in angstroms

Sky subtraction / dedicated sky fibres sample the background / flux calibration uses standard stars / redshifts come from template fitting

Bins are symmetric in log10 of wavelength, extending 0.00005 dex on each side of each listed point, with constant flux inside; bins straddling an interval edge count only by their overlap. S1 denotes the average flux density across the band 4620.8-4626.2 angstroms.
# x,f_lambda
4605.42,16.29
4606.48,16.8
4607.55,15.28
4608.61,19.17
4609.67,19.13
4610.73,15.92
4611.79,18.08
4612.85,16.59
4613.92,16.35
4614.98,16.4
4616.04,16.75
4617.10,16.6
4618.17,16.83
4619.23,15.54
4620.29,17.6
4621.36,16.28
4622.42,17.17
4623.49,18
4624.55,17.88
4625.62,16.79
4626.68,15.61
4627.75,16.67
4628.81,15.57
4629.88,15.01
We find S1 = 17.2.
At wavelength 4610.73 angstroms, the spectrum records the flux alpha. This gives 15.92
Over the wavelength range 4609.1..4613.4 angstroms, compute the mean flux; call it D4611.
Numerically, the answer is 17.4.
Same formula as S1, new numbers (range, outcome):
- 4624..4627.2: 16.8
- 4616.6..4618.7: 16.7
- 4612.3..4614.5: 16.5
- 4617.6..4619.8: 16.2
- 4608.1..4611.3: 18.1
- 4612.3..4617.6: 16.6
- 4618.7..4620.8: 16.6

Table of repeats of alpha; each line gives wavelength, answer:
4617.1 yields 16.6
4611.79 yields 18.08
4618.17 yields 16.83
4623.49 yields 18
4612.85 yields 16.59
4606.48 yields 16.8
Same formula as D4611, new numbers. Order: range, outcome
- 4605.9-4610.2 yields 17.6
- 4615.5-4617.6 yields 16.7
